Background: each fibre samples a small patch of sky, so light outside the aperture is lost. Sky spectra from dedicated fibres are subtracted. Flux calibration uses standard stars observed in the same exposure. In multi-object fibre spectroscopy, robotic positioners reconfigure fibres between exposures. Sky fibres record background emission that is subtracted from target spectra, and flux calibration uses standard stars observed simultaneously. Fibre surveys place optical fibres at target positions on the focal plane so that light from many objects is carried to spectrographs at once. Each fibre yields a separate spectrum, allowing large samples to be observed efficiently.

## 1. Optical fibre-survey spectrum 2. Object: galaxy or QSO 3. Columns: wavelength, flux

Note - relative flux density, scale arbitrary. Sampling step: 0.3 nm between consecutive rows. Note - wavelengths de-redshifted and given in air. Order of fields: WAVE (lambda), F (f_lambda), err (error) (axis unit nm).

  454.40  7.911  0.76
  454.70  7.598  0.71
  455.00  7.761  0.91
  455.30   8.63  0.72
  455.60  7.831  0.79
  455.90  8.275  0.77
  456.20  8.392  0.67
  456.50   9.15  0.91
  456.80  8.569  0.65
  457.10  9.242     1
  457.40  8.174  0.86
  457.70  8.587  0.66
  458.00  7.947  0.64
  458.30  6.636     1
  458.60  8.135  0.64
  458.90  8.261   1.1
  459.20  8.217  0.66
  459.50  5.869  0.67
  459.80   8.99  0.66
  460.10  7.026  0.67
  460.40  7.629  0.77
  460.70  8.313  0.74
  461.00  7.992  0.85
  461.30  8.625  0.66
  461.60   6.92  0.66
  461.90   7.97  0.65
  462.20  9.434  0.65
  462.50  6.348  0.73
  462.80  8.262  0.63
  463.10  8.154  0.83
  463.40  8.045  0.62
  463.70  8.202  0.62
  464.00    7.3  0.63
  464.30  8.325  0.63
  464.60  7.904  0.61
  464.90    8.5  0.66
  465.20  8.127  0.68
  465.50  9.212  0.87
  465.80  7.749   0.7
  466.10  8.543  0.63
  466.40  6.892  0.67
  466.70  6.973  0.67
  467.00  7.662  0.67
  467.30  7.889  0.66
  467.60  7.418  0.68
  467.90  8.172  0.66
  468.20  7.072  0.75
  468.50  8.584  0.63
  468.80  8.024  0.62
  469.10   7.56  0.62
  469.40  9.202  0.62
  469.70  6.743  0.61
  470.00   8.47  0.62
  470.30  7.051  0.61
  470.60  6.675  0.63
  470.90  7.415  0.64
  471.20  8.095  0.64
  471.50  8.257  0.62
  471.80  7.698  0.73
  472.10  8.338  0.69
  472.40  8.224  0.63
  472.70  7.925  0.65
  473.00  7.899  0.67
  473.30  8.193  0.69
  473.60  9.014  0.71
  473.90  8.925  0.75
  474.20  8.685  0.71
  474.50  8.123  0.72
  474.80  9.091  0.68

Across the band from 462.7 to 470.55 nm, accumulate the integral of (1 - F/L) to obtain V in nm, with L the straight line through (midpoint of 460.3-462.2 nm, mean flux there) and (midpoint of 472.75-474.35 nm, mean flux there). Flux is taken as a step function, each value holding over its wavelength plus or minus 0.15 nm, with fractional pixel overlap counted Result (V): 0.32 nm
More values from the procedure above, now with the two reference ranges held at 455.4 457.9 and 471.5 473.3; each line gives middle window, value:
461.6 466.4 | 0.14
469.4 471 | 0.13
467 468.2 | 0.07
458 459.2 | 0.10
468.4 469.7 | 0.00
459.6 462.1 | 0.14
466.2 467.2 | 0.11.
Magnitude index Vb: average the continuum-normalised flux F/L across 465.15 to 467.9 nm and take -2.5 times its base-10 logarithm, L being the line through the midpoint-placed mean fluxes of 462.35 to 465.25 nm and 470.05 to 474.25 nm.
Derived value 0.01 mag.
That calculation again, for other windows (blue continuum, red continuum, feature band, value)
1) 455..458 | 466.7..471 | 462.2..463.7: 0.02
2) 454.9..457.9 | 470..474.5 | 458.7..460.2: 0.09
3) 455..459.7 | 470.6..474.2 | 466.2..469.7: 0.05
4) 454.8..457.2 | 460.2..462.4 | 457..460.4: 0.05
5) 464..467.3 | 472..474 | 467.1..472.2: 0.05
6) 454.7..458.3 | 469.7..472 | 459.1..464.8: 0.02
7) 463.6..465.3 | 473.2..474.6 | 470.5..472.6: 0.08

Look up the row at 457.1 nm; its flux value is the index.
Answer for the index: 9.242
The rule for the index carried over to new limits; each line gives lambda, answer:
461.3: 8.625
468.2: 7.072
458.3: 6.636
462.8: 8.262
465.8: 7.749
